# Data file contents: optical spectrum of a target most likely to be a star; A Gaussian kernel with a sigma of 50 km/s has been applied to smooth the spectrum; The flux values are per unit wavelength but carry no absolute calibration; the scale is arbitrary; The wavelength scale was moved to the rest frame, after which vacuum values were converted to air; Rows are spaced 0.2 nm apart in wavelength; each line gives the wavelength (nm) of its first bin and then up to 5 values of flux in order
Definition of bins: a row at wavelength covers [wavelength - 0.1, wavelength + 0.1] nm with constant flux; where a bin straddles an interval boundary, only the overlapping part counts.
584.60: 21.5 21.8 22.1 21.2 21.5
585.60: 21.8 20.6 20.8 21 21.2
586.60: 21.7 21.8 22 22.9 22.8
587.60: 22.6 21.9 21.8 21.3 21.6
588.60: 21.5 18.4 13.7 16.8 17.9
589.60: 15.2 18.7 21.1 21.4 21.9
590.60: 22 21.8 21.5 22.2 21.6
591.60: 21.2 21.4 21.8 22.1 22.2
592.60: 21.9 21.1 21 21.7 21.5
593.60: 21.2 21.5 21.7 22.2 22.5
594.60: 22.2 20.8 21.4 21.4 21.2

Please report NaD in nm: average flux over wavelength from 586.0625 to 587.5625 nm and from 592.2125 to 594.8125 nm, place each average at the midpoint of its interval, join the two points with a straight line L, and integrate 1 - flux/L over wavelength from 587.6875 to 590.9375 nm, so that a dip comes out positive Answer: 0.30 nm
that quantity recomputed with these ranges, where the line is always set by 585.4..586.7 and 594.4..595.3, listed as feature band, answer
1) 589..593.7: 0.16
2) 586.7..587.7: -0.05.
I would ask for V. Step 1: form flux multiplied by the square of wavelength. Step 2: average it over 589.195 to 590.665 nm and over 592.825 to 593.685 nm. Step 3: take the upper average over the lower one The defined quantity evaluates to 1.11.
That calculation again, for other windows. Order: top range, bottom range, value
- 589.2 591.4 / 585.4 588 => 0.94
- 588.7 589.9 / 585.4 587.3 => 0.79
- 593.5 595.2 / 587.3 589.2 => 1.08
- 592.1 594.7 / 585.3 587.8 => 1.02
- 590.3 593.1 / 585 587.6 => 1.02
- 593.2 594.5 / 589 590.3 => 1.22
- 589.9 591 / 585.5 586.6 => 1.04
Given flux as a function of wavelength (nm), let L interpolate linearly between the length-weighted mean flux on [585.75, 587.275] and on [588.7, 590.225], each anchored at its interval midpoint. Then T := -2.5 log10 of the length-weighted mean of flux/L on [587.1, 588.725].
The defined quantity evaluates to -0.119 mag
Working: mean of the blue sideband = 21.5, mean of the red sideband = 17.7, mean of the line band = 22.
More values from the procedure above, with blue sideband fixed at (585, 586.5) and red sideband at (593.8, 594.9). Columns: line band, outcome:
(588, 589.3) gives 0.124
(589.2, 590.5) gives 0.126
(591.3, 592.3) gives 0.002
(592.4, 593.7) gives 0.015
